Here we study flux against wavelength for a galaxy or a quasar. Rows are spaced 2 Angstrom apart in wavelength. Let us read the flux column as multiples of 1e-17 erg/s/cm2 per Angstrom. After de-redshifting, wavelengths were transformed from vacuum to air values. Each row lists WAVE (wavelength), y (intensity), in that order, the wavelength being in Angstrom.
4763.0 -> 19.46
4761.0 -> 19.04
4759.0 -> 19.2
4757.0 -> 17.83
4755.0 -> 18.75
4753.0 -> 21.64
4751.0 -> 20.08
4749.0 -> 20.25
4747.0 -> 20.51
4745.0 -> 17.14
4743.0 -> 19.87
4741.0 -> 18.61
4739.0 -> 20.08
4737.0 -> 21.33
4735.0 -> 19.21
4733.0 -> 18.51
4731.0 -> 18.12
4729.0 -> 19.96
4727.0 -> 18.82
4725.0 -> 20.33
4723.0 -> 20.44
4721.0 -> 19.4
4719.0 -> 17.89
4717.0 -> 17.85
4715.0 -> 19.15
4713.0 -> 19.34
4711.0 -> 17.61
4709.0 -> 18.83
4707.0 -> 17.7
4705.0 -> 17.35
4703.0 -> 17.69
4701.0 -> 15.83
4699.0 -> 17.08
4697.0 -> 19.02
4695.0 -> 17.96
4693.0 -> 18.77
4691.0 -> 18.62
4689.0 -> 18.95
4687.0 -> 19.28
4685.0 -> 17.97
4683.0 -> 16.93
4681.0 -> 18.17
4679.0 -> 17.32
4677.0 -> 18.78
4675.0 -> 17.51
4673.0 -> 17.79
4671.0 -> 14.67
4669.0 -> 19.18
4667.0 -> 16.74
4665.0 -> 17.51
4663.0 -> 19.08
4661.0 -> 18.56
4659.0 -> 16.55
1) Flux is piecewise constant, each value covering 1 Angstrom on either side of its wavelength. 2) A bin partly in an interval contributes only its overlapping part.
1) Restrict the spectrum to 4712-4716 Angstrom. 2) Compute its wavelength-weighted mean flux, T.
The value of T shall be 19.2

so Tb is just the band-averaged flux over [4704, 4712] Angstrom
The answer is 17.9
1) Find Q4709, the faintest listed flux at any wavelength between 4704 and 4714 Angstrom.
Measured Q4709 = 17.35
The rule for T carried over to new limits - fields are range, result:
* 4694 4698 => 18.5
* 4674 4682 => 17.9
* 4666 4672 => 16.9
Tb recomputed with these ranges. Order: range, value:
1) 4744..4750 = 19.3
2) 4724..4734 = 19.1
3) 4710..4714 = 18.5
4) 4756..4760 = 18.5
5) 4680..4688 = 18.1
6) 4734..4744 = 19.8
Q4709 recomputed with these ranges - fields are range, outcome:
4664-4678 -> 14.67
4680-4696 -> 16.93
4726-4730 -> 18.82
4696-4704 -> 15.83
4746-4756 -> 18.75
